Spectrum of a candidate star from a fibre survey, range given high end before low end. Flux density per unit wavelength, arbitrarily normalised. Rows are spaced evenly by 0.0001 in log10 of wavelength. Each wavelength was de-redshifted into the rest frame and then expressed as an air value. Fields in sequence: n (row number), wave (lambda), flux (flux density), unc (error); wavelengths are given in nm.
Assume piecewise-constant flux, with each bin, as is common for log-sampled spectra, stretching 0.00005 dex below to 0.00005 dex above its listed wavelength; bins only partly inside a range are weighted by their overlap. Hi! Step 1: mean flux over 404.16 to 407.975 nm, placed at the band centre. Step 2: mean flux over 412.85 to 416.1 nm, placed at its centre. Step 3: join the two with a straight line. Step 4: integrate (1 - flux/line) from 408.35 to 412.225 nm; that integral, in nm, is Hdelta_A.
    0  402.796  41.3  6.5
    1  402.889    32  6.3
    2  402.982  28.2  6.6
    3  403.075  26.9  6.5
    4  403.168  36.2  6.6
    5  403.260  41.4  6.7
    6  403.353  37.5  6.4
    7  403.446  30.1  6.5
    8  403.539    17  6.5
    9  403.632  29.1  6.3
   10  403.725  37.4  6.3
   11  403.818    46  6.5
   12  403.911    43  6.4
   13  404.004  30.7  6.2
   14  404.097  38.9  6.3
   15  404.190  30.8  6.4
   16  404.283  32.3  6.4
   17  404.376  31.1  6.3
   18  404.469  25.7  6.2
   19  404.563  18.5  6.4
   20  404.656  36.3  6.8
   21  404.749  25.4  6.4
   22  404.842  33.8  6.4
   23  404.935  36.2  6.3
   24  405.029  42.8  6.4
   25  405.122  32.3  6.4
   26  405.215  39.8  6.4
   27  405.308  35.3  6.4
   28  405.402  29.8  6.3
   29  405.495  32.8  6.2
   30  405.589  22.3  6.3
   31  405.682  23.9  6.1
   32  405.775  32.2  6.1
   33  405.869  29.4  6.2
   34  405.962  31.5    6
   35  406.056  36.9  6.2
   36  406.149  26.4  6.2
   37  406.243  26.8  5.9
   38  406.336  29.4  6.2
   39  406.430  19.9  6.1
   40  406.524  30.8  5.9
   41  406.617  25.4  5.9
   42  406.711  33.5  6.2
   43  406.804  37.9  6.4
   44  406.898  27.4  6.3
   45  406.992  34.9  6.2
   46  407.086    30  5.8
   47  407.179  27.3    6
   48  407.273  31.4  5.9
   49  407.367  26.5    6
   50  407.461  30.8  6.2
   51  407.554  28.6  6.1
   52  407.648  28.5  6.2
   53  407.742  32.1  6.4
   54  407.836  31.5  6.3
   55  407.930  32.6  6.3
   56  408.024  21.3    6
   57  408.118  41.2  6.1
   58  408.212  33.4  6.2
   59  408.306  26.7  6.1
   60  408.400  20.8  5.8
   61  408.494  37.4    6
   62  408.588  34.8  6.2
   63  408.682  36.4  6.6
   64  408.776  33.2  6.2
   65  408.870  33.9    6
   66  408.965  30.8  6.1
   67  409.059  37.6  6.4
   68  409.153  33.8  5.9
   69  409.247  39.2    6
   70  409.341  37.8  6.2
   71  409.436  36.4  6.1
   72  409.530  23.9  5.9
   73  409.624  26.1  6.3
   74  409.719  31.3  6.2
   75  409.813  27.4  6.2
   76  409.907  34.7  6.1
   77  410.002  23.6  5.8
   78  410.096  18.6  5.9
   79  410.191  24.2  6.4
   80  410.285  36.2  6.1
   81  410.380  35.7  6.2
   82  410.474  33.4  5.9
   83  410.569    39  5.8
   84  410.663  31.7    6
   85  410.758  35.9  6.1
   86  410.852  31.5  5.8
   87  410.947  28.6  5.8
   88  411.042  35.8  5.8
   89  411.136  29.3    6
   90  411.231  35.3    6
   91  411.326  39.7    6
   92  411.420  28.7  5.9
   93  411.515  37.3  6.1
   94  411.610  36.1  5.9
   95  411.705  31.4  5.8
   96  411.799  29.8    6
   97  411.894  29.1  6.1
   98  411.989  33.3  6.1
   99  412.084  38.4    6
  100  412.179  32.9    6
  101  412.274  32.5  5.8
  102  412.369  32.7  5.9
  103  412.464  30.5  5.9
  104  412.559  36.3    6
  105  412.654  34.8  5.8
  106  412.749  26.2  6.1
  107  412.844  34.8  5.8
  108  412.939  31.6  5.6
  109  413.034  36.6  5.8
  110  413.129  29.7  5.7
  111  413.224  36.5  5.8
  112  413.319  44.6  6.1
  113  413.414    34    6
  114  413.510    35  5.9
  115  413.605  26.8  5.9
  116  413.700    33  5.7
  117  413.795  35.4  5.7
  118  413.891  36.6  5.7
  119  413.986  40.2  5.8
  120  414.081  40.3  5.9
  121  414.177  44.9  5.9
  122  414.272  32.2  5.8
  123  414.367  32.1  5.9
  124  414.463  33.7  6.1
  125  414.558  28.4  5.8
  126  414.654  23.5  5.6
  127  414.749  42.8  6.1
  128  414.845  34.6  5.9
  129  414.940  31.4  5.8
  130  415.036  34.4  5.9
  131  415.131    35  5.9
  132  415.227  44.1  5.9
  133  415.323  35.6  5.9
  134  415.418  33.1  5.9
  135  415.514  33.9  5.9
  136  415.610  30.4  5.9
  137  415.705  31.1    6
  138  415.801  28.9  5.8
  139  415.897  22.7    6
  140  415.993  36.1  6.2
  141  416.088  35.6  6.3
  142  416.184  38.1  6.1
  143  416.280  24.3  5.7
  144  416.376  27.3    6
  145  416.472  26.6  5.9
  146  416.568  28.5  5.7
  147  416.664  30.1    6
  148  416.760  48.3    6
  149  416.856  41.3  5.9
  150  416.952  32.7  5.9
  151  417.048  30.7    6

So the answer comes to -0.01 nm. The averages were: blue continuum 30.5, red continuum 34.3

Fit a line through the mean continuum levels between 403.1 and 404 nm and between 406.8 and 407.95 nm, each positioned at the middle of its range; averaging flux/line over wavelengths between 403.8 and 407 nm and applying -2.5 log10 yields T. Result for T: 0.04 mag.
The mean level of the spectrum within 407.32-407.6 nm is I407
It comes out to 28.7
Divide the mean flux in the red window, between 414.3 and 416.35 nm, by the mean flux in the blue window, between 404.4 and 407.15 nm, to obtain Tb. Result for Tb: 1.07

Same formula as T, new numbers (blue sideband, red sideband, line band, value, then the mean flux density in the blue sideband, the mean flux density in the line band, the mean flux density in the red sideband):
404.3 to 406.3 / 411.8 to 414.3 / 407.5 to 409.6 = 0.00 mag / 30.9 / 32.3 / 34.5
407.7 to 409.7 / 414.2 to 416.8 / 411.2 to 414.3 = -0.06 mag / 32.4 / 34.5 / 32.8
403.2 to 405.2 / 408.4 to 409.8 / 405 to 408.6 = 0.09 mag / 33.3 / 30.6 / 33.2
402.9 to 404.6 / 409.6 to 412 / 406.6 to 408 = 0.05 mag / 32.3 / 30.5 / 31.7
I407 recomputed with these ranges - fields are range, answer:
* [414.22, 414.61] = 31.7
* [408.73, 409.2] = 33.8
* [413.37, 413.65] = 31.9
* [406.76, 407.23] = 31.4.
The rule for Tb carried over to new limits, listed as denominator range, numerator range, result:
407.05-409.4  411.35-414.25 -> 1.08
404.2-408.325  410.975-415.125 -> 1.11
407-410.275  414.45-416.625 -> 1.04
